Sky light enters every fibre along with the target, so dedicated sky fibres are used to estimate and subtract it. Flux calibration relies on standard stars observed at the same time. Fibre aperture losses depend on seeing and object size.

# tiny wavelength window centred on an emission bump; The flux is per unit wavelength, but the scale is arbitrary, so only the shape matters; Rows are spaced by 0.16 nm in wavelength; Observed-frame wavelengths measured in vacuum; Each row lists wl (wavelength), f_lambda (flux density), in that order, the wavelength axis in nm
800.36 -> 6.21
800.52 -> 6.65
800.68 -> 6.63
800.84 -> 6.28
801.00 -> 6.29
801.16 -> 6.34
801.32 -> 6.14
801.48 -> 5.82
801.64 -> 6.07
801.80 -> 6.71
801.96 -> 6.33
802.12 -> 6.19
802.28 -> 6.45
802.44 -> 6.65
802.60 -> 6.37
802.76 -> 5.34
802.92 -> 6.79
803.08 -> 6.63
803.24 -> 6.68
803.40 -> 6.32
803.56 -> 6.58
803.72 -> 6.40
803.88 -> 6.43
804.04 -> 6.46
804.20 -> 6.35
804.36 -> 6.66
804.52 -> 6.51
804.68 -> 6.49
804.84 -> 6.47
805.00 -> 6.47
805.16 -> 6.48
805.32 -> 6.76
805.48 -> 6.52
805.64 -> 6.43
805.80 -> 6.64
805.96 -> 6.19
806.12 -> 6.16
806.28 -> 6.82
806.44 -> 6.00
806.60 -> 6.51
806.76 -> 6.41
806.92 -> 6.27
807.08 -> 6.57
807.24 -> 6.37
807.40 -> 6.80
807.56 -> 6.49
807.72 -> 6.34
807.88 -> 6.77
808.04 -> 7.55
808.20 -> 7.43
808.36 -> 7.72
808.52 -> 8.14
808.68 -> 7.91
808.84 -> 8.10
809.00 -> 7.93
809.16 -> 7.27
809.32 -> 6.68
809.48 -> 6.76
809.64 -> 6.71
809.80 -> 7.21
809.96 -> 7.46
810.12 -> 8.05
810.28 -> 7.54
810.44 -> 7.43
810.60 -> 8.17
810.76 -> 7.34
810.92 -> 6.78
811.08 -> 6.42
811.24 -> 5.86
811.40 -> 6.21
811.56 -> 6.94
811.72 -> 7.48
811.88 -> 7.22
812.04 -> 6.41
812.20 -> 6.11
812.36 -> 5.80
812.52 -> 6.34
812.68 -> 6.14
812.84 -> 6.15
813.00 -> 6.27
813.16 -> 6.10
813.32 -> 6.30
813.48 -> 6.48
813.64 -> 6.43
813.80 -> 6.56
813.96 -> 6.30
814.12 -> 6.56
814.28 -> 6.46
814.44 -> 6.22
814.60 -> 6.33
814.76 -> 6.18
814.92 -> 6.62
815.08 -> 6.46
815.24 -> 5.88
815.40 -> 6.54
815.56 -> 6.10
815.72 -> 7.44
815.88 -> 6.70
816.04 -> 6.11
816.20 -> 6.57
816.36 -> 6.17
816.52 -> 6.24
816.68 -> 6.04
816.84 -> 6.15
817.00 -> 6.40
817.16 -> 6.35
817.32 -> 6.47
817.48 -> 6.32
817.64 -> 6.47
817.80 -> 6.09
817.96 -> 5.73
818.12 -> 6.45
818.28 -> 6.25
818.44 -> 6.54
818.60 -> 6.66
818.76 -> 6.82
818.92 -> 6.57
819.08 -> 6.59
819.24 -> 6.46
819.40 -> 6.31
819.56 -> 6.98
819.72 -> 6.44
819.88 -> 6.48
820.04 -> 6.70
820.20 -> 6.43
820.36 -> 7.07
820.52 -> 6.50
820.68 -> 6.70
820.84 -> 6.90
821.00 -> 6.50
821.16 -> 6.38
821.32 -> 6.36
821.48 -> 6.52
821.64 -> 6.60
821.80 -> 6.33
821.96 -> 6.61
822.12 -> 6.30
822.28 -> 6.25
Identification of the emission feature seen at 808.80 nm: [S II] 6716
